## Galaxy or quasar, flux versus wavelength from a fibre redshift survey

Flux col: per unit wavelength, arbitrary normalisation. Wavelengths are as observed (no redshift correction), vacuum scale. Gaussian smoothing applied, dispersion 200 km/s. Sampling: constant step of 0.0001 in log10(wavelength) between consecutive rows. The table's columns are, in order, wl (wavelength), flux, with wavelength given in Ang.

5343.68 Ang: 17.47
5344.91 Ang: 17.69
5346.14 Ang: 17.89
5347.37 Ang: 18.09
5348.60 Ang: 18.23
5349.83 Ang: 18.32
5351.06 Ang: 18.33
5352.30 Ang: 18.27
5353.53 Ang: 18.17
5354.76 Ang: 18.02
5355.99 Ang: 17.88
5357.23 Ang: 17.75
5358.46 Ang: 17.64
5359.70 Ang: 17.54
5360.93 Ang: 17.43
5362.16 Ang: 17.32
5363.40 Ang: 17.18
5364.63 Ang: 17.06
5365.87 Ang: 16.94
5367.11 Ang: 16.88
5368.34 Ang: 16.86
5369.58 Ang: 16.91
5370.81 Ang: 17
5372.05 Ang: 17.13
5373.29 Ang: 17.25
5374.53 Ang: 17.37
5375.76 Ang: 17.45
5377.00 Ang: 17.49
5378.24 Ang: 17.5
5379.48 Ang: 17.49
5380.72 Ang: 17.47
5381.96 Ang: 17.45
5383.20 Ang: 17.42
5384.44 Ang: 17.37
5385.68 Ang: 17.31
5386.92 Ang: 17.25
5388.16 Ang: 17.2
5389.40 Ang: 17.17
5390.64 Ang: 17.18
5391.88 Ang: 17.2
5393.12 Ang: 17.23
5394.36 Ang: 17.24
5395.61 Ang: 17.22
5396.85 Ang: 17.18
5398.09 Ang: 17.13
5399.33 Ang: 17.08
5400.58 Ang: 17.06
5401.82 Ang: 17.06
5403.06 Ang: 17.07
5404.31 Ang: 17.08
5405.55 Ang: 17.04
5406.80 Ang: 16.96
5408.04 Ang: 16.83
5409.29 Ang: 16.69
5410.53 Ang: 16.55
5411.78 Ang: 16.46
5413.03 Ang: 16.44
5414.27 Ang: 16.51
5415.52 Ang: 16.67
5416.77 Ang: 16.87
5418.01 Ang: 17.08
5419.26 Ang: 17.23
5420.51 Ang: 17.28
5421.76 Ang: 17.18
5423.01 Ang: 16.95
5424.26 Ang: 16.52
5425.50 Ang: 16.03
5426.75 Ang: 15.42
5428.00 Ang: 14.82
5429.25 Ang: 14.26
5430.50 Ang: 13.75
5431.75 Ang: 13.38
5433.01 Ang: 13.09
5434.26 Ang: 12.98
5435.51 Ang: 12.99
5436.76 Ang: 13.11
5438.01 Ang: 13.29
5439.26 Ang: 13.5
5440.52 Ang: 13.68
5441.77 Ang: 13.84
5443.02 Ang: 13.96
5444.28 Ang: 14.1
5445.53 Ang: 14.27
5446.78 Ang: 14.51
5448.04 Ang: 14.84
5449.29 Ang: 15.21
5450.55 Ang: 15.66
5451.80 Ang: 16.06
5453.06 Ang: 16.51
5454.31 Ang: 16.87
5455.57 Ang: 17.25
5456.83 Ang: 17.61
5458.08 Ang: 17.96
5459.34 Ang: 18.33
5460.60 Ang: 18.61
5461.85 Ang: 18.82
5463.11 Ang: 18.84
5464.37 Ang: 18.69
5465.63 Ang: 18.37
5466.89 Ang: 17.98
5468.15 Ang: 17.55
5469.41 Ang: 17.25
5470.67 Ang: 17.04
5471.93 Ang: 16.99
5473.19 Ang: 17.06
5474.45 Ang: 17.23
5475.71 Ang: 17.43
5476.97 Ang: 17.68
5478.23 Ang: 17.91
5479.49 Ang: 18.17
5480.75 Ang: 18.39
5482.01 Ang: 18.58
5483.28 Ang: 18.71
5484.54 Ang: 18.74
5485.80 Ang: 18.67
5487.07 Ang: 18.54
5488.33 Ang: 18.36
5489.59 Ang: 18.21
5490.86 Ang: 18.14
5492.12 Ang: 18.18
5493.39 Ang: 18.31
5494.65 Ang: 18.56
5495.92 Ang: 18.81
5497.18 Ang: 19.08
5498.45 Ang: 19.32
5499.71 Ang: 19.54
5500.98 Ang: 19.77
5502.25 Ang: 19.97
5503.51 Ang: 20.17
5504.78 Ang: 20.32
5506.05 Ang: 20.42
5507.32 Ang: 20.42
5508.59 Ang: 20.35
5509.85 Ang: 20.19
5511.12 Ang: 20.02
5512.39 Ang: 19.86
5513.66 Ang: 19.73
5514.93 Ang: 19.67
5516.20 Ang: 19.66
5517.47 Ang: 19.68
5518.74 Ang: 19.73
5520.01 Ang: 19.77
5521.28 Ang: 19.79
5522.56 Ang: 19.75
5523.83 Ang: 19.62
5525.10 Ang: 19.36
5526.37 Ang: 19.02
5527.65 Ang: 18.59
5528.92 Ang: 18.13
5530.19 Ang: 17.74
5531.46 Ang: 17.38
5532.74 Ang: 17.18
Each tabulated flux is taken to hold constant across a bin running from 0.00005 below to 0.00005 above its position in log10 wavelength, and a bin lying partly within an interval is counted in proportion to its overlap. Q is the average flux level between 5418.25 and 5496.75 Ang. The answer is 16.6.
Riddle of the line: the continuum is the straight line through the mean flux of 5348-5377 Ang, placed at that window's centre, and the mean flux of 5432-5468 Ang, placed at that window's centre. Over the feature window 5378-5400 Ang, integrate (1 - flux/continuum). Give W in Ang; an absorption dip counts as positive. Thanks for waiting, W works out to -0.4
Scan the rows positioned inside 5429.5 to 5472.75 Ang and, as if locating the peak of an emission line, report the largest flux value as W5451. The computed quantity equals 18.84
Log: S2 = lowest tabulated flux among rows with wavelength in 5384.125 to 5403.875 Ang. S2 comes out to 17.06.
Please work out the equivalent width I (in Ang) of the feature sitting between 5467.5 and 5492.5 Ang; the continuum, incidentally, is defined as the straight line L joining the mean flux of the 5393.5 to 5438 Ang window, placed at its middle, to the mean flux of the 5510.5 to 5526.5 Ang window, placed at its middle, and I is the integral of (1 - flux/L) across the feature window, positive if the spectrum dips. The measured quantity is 0.5 Ang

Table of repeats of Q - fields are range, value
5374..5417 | 17.1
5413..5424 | 16.9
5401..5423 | 16.9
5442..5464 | 16.4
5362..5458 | 16.3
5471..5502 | 18.4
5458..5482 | 17.9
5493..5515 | 19.7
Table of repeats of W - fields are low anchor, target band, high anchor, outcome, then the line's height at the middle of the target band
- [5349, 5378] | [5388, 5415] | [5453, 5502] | 1.1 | 17.7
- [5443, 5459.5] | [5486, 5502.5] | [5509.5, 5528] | -0.5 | 18.3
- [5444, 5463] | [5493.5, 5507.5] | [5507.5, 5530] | -0.6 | 18.7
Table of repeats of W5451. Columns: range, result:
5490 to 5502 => 19.77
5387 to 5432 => 17.28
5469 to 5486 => 18.74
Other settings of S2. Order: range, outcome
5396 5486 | 12.98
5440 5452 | 13.68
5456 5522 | 16.99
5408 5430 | 14.26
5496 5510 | 19.08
